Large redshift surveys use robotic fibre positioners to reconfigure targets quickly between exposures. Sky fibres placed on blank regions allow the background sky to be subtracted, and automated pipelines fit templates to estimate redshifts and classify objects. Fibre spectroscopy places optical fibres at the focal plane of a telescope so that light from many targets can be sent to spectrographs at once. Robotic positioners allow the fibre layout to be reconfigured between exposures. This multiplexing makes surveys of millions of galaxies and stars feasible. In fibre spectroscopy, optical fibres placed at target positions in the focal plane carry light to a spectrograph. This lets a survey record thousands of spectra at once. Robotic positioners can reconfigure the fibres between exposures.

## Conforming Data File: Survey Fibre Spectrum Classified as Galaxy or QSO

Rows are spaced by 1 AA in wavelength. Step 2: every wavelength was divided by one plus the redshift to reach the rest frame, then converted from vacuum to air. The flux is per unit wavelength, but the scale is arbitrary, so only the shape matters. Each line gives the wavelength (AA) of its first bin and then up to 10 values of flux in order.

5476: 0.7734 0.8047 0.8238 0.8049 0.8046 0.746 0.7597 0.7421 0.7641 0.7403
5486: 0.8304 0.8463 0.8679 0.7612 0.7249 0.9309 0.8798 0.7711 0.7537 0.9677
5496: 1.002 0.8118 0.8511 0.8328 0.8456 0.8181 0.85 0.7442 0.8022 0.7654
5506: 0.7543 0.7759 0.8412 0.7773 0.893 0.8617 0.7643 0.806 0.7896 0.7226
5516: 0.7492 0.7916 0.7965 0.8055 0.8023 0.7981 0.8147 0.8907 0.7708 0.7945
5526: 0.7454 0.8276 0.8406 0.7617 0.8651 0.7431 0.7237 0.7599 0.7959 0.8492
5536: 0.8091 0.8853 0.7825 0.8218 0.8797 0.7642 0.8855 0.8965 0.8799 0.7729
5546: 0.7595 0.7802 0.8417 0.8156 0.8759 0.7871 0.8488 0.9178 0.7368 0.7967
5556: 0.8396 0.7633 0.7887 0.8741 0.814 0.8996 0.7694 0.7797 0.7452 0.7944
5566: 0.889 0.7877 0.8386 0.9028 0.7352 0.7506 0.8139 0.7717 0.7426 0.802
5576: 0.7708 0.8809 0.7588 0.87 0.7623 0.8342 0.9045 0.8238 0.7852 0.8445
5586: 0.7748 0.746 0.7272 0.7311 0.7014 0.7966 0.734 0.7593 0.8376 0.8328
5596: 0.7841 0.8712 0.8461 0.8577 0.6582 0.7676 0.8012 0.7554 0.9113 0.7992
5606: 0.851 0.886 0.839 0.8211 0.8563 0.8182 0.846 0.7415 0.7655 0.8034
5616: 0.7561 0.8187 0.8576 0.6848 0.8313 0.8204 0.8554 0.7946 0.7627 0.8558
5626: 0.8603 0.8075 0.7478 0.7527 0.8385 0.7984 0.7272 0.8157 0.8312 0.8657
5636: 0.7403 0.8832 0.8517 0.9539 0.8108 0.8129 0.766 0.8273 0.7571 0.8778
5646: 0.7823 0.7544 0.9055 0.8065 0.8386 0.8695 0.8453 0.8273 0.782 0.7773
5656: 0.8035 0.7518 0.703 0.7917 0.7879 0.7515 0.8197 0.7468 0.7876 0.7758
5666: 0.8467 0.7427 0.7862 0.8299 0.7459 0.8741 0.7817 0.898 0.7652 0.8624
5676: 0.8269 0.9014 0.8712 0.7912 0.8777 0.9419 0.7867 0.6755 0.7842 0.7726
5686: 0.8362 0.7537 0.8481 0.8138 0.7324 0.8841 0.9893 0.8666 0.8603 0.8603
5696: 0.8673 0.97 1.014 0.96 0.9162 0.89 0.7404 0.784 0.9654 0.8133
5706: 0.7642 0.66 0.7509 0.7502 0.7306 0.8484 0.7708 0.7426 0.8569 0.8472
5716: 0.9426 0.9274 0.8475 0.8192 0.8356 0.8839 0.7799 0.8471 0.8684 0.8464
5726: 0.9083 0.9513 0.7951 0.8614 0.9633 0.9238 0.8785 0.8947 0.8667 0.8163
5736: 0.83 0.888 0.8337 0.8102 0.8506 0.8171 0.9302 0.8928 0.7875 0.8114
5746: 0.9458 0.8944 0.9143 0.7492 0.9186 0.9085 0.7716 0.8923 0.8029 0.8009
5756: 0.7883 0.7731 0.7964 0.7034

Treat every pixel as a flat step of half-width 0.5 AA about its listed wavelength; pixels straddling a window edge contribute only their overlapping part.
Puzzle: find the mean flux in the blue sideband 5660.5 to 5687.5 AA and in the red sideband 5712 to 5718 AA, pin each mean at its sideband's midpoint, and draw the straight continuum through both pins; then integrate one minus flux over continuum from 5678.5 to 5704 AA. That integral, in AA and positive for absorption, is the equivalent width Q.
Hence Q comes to -0.7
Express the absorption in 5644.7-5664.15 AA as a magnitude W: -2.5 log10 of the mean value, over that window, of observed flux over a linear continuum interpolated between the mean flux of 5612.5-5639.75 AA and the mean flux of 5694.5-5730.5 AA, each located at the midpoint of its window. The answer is 0.03 mag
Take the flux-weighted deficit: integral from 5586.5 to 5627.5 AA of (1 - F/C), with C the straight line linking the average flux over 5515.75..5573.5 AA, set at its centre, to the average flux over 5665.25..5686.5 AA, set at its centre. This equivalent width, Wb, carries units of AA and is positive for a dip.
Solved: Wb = 0.7 AA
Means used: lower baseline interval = 0.811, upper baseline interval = 0.818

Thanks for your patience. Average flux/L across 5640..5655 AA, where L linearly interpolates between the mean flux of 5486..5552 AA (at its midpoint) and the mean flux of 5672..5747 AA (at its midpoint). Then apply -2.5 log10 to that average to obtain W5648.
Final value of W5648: 0.03 mag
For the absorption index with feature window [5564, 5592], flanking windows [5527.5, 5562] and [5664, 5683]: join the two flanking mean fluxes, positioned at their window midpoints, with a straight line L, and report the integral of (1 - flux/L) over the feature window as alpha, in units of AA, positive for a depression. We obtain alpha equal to 0.8 AA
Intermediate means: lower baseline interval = 0.819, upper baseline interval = 0.823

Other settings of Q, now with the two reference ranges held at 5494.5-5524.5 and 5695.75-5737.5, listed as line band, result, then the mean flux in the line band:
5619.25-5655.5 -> 1.0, 0.817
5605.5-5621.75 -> 0.4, 0.813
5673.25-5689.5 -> 0.5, 0.821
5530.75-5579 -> 0.7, 0.812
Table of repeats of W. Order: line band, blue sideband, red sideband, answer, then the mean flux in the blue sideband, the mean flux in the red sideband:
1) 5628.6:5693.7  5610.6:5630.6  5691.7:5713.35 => 0.01 mag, 0.801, 0.841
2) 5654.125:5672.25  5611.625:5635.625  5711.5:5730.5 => 0.05 mag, 0.801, 0.858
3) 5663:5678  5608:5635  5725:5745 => 0.02 mag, 0.804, 0.866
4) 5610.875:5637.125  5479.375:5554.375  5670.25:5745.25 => 0.04 mag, 0.812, 0.845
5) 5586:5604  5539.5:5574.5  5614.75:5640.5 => 0.05 mag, 0.815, 0.813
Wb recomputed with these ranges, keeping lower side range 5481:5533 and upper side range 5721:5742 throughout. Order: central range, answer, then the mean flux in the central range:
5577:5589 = 0.3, 0.803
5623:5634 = 0.5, 0.798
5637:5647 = 0.2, 0.826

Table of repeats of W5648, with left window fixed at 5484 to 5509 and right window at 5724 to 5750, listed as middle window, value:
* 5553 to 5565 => 0.04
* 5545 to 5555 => 0.02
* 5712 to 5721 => 0.02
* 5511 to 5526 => 0.04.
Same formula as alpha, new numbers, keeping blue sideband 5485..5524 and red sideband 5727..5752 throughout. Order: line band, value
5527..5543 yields 0.2 AA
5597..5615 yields 0.5 AA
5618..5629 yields 0.5 AA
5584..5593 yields 0.8 AA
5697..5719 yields 0.6 AA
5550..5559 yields 0.1 AA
